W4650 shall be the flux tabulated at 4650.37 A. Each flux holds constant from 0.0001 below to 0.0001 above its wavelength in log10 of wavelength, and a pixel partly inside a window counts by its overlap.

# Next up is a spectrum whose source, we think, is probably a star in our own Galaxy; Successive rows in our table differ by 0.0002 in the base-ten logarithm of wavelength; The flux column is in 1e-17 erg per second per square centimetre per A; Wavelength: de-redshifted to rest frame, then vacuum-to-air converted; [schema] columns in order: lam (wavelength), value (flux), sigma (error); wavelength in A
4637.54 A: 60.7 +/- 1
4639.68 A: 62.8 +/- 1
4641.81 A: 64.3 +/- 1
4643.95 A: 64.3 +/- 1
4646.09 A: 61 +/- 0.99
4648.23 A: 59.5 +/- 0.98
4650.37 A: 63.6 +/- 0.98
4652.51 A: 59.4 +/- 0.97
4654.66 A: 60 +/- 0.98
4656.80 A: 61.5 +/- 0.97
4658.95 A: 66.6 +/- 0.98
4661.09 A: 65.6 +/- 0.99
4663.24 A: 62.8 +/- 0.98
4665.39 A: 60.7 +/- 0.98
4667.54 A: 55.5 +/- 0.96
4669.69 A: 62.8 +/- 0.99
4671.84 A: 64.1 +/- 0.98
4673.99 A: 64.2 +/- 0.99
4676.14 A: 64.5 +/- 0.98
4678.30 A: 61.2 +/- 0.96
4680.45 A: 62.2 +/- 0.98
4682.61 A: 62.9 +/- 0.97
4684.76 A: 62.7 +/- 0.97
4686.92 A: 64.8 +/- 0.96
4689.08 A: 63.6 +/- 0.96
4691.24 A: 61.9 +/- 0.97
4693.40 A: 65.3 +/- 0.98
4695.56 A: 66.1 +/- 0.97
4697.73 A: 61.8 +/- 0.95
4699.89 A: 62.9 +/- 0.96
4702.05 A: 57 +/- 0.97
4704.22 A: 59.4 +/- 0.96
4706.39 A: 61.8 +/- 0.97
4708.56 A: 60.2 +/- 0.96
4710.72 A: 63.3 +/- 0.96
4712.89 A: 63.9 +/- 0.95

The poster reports 63.6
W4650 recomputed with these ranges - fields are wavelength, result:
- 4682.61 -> 62.9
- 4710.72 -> 63.3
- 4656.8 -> 61.5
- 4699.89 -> 62.9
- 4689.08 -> 63.6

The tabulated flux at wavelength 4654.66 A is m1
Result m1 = 60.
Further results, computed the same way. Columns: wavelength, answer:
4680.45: 62.2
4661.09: 65.6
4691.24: 61.9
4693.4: 65.3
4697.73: 61.8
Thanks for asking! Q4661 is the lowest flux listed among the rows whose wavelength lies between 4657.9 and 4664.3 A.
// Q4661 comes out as 62.8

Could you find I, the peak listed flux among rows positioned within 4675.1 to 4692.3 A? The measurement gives 64.8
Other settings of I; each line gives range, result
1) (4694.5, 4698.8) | 66.1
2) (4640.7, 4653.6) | 64.3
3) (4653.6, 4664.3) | 66.6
